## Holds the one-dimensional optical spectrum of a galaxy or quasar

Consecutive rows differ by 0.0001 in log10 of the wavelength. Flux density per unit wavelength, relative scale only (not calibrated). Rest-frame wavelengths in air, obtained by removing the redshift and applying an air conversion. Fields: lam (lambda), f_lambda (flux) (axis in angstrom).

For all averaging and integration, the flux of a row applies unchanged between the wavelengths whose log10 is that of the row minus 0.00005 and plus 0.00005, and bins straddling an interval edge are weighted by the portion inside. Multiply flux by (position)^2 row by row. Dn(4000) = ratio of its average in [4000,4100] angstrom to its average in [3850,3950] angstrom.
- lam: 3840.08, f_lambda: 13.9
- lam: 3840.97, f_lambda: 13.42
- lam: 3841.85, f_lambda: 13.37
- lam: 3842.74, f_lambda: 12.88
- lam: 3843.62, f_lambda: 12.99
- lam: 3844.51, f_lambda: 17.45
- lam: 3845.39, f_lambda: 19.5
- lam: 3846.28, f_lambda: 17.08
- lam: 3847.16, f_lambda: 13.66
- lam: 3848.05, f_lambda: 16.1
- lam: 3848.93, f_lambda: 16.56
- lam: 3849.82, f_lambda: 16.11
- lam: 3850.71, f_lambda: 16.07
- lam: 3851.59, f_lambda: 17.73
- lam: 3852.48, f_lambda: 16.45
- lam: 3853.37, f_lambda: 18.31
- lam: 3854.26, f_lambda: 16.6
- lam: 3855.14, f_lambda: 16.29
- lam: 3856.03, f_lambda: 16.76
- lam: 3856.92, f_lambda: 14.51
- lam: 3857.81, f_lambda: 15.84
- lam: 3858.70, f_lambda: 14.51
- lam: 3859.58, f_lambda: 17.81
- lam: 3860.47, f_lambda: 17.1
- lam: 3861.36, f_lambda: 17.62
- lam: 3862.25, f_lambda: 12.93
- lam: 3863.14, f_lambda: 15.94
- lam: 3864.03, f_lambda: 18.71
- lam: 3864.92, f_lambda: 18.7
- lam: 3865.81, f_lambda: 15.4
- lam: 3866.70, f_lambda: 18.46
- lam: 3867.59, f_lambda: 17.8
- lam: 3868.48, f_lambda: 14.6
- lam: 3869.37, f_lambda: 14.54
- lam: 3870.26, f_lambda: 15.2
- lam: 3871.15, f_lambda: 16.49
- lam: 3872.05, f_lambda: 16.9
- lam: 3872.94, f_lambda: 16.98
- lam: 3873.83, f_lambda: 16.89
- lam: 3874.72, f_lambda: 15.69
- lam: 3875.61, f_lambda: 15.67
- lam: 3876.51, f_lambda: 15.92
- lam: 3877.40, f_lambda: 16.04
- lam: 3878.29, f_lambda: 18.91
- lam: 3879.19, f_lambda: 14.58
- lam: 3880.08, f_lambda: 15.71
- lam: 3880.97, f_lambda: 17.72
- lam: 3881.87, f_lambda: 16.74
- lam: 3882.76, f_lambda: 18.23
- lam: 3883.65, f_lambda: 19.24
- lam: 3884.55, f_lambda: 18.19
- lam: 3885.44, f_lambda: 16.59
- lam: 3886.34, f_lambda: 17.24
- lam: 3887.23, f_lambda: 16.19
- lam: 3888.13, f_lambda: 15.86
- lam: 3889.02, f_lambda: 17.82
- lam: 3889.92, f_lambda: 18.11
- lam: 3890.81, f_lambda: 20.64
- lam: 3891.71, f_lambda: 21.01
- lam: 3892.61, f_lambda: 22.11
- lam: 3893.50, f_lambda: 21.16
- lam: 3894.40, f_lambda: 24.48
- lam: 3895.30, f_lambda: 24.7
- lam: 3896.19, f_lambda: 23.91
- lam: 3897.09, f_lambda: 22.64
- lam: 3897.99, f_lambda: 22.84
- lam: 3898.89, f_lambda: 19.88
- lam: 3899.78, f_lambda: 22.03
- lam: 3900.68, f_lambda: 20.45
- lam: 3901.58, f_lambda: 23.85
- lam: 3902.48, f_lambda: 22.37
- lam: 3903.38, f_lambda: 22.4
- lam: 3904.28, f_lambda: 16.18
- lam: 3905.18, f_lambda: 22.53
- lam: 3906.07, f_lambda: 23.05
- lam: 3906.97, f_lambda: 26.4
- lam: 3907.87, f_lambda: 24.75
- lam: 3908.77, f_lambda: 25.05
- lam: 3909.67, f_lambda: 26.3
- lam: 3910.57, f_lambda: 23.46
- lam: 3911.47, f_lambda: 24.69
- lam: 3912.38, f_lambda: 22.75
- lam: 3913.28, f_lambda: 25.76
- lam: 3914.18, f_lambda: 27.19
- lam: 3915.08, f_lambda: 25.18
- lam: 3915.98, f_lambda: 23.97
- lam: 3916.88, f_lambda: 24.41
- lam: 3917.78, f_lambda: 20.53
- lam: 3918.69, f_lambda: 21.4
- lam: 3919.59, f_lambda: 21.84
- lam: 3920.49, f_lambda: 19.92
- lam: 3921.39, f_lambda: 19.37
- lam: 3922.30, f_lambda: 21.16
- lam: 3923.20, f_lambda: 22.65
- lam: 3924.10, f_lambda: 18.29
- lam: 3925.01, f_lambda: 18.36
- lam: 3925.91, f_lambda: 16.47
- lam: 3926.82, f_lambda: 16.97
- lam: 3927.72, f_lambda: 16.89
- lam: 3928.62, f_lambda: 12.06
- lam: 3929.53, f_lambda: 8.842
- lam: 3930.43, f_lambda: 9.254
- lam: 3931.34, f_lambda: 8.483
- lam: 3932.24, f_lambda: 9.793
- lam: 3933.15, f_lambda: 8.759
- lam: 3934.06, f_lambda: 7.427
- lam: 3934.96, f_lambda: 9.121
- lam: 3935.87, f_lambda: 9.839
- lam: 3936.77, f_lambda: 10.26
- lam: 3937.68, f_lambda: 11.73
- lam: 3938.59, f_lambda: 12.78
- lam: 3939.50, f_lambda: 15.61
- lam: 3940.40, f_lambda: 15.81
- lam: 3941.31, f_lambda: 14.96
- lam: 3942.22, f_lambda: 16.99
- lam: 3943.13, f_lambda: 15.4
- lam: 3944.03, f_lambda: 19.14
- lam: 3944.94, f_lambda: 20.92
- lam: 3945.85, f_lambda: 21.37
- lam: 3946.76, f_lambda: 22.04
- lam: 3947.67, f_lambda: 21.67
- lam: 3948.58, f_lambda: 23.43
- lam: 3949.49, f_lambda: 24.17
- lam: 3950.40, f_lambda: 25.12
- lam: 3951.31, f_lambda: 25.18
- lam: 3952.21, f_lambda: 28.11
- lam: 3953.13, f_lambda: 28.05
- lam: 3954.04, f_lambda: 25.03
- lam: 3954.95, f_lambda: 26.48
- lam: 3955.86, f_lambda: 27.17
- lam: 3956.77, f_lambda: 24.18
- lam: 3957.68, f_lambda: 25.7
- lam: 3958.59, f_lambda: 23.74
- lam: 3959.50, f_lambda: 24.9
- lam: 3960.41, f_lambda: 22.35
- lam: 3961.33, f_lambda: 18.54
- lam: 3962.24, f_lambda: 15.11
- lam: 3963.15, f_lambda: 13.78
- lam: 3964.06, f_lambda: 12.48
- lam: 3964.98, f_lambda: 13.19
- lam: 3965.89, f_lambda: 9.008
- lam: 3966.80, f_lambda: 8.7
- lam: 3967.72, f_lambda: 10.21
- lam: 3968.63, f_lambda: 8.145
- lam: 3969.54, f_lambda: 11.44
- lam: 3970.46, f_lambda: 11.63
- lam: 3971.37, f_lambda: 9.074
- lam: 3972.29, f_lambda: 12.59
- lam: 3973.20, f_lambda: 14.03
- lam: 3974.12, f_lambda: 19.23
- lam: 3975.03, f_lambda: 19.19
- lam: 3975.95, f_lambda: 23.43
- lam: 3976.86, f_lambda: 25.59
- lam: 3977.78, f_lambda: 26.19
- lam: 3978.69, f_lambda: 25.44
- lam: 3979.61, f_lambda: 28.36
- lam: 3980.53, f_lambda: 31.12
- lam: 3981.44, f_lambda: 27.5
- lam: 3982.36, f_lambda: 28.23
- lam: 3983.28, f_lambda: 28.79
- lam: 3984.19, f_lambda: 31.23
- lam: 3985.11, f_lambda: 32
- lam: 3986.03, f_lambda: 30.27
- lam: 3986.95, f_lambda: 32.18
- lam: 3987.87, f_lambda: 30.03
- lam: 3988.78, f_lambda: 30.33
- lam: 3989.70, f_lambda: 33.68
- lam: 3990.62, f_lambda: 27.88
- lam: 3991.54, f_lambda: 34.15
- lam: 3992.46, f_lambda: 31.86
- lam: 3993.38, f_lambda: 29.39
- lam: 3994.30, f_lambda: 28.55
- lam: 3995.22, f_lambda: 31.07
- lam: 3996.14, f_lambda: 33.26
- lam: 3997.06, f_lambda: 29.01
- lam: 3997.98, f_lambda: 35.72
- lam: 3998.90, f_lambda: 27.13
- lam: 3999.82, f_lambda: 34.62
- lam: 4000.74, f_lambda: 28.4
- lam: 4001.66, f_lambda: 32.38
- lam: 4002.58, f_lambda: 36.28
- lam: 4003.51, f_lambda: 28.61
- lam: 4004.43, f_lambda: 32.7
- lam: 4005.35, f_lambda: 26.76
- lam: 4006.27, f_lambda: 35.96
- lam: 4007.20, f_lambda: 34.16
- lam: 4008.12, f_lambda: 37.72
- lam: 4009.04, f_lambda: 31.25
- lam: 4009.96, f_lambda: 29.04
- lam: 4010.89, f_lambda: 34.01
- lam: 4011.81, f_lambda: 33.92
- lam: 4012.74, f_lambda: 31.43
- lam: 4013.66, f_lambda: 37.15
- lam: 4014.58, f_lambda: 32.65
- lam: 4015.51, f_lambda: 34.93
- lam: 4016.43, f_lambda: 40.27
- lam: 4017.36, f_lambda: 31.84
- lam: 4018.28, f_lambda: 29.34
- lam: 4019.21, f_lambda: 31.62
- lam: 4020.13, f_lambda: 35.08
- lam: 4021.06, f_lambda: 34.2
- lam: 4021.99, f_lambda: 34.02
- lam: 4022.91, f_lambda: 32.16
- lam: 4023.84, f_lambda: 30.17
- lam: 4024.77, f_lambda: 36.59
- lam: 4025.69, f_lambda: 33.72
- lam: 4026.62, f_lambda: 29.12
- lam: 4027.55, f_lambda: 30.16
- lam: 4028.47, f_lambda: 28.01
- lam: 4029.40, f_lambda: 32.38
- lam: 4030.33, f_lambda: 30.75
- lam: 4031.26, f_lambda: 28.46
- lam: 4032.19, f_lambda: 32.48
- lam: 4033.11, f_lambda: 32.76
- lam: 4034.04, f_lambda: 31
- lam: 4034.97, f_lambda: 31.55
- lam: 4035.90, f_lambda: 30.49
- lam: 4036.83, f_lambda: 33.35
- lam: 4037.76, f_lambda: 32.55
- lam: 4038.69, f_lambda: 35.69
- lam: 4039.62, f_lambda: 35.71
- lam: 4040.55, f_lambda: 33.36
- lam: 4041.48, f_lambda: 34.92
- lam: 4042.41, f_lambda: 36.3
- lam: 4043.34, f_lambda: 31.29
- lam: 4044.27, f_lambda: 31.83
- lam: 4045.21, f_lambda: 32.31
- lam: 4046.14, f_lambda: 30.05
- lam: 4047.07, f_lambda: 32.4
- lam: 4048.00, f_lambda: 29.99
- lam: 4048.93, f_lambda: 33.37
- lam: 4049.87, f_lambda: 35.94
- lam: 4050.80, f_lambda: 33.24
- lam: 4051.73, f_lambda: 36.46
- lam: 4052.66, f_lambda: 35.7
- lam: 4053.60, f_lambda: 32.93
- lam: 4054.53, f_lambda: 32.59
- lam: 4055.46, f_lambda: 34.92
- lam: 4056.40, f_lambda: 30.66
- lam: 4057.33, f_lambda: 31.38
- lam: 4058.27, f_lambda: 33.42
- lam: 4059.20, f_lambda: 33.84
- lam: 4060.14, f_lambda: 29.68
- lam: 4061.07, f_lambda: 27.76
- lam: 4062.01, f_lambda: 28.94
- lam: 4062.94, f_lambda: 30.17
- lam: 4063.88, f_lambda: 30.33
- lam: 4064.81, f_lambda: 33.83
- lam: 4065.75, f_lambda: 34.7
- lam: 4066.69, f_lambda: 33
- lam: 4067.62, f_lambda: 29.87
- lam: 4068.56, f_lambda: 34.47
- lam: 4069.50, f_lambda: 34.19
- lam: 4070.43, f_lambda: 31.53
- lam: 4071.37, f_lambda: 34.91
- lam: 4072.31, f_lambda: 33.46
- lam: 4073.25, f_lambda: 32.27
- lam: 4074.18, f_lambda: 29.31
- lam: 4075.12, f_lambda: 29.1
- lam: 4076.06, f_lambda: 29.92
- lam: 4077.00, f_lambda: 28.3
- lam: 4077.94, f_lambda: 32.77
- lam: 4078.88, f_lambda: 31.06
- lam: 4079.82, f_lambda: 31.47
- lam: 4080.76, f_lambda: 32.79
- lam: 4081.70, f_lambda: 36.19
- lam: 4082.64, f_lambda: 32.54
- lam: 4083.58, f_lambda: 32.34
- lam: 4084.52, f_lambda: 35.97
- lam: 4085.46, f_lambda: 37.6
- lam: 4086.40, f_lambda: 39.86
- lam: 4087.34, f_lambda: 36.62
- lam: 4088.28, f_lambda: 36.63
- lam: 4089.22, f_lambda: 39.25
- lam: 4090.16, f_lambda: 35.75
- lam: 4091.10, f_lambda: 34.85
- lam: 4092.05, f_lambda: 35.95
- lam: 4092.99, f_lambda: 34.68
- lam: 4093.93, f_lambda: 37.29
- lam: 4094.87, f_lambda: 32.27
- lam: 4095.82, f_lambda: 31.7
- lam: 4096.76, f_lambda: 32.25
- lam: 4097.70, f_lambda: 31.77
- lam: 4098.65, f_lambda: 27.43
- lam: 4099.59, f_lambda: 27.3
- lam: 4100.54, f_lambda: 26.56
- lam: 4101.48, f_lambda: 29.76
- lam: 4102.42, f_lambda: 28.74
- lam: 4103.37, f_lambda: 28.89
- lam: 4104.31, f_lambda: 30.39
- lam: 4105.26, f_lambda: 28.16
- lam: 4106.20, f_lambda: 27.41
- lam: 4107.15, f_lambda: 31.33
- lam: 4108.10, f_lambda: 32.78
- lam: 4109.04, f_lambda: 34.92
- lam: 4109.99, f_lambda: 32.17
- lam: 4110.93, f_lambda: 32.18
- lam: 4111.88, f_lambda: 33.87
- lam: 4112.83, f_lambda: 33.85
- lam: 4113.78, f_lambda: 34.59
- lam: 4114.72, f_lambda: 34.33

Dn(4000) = 1.94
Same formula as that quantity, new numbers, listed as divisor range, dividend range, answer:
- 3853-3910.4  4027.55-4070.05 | 1.88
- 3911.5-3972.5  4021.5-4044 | 1.90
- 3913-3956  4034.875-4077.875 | 1.86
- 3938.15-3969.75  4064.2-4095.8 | 1.87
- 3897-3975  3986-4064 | 1.80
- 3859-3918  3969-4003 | 1.44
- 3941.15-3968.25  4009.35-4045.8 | 1.68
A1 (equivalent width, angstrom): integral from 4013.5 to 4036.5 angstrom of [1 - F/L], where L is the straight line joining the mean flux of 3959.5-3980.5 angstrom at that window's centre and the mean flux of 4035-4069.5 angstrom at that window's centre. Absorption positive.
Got -4.3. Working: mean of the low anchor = 16.8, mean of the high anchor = 32.7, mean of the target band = 32.4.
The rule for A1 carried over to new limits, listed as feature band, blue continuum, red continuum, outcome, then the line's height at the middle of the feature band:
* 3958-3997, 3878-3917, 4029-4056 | 7.0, 27.7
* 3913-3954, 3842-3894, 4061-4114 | 6.3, 21.5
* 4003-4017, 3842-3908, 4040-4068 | -2.1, 29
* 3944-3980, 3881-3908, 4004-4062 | 8.9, 26.5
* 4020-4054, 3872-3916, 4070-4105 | -3.7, 29.5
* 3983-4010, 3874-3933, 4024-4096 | -3.9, 27.5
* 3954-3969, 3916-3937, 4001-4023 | 2.9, 22.8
